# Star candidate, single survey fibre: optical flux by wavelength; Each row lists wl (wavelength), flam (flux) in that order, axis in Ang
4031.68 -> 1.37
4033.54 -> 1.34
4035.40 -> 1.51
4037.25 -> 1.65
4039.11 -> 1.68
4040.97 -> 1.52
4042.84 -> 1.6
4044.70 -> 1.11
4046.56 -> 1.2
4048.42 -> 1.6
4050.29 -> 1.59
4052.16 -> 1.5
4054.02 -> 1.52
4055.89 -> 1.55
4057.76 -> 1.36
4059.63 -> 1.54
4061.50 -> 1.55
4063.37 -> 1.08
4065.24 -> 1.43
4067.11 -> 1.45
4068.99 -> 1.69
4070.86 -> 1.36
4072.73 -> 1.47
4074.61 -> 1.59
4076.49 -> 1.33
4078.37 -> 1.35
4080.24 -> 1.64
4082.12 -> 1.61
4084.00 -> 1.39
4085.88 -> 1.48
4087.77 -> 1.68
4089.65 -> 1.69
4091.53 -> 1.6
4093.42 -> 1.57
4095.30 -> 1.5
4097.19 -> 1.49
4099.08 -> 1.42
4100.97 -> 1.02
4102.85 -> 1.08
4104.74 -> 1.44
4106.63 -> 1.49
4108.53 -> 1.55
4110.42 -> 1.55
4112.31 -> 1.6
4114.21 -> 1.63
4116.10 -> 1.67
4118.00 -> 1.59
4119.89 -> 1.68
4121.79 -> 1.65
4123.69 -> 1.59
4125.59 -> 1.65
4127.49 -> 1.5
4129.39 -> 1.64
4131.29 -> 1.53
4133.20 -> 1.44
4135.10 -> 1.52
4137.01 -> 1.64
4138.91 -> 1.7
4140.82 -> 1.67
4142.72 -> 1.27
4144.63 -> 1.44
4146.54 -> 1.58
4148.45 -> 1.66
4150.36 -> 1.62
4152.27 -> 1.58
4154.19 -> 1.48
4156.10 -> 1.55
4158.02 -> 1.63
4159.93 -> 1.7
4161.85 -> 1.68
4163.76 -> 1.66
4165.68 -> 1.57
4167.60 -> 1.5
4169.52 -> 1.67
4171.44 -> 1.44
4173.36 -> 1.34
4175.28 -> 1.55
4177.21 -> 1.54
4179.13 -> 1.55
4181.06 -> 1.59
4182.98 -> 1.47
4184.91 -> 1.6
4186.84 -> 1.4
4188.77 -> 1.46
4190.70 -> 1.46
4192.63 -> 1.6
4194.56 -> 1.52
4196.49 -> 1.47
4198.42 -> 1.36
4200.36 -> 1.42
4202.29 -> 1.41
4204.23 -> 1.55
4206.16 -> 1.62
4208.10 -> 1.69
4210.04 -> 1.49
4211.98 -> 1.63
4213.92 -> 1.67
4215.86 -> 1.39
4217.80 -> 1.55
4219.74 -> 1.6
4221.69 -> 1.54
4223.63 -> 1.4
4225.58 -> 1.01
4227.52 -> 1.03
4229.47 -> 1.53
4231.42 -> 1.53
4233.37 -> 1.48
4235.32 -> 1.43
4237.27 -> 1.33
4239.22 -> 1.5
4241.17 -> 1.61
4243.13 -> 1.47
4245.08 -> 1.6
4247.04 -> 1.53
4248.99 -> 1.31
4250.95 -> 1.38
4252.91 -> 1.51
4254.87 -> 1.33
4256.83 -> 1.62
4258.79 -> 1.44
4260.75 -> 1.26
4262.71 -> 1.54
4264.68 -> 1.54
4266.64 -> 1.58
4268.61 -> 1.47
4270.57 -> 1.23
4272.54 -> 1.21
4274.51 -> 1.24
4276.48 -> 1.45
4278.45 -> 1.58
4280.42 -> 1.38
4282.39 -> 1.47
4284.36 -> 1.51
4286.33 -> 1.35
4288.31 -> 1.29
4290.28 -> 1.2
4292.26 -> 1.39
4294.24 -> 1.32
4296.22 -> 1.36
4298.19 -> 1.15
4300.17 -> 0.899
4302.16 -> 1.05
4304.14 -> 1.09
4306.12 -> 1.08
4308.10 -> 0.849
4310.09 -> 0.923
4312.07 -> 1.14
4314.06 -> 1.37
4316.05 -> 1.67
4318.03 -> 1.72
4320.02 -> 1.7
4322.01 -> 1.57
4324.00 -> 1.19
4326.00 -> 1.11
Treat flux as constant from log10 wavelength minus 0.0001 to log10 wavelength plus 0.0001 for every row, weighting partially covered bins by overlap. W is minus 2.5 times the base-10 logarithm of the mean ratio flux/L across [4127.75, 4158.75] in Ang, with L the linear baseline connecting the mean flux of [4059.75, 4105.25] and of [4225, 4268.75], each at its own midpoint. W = -0.08 mag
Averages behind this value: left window 1.46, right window 1.44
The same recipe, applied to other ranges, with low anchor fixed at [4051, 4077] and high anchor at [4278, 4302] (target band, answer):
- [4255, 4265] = -0.10 mag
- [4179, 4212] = -0.10 mag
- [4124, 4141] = -0.12 mag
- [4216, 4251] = -0.07 mag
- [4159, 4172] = -0.16 mag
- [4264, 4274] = -0.06 mag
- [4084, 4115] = -0.03 mag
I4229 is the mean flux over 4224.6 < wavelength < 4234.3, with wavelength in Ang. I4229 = 1.31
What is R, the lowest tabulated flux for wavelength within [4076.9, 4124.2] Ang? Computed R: 1.02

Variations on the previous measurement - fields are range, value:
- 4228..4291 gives 1.2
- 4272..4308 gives 0.899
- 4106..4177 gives 1.27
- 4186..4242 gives 1.01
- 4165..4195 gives 1.34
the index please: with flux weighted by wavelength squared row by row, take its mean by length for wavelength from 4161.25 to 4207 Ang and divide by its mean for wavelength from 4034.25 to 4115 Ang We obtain 1.1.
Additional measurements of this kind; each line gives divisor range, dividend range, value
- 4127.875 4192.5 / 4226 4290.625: 0.96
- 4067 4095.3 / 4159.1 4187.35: 1.06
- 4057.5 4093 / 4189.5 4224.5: 1.09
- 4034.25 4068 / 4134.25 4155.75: 1.11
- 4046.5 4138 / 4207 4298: 1.03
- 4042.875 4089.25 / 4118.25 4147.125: 1.10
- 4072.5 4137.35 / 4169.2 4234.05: 1.02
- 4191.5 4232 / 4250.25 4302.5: 0.95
